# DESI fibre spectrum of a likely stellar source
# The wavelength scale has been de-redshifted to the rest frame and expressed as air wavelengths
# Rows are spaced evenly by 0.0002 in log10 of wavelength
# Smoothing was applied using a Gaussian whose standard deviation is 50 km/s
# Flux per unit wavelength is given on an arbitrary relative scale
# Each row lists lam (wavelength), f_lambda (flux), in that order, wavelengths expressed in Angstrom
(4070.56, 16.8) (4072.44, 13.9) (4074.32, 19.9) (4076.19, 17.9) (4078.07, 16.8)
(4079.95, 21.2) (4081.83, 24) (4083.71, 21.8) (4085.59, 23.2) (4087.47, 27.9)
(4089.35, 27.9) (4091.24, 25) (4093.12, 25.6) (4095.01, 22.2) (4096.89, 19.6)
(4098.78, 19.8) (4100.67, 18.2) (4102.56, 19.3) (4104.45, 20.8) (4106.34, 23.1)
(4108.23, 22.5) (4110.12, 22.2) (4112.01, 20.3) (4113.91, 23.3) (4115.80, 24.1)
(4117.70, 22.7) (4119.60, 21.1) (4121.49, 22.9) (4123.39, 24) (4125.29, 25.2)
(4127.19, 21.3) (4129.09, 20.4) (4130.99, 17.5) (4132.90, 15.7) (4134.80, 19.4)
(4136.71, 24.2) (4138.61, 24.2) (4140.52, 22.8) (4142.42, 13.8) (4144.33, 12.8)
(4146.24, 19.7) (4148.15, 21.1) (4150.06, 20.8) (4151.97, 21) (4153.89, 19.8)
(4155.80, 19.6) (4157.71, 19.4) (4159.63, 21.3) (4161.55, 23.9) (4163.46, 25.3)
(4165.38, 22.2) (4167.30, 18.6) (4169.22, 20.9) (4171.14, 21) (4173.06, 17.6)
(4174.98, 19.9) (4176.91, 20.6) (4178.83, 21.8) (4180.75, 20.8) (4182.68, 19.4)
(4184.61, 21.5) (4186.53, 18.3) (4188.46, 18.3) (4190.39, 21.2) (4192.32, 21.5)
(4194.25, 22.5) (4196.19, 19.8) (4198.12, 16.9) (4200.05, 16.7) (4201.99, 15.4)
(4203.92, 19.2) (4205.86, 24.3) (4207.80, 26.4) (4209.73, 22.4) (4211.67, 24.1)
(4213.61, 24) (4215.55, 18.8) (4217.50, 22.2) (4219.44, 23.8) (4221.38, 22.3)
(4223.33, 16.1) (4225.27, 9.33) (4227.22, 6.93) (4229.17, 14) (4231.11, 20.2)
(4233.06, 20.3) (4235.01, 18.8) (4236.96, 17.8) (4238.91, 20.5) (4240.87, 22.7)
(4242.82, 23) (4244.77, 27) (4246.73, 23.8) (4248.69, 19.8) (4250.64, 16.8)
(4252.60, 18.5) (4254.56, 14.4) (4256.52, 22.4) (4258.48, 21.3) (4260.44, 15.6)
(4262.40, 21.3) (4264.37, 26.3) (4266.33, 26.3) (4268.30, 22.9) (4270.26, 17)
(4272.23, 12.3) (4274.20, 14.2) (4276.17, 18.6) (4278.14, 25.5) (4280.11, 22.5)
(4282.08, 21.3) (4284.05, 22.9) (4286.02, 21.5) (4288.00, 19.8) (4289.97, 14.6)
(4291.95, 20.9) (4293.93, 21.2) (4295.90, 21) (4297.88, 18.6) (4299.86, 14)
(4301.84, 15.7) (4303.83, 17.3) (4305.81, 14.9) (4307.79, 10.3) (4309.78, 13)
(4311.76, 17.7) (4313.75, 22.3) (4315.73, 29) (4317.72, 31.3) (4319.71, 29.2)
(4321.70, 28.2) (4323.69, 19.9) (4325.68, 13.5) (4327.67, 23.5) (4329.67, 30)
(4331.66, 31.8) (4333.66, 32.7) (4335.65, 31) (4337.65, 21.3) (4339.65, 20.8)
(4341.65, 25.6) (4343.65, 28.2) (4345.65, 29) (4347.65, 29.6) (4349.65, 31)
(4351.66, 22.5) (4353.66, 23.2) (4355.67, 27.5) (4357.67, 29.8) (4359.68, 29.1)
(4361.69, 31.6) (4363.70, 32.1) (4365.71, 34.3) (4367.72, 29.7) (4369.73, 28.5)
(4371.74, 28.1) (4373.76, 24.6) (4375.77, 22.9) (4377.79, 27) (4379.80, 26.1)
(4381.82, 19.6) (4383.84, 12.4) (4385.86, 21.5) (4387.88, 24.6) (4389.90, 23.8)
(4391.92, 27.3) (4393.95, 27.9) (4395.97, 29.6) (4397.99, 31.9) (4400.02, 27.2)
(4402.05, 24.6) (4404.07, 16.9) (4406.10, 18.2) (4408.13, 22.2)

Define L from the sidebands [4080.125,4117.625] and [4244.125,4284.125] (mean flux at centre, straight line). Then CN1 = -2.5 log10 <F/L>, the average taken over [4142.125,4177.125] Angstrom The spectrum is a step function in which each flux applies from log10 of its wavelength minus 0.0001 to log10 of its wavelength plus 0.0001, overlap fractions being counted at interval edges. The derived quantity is 0.09 mag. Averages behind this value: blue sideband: 22.6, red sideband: 20.4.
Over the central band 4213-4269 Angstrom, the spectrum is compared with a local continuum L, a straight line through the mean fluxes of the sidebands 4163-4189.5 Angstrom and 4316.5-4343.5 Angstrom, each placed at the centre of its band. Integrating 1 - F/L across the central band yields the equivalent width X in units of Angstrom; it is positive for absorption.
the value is 7.2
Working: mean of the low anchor 20.4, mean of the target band 19.9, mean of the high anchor 26.1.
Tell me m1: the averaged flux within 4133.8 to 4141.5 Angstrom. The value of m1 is 22.6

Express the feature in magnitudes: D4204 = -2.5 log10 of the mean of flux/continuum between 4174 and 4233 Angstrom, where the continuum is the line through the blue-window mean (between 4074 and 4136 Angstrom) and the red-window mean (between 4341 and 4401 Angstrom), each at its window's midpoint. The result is 0.201 mag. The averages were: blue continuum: 21.7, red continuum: 26.9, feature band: 19.6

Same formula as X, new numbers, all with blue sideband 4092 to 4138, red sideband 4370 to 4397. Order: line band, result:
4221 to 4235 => 4.4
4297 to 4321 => 4.1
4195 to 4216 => 1.6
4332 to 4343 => -1.3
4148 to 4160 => 0.9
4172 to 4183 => 1.1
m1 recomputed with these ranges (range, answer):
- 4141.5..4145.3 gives 13.3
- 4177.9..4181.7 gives 21.3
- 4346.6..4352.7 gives 27.7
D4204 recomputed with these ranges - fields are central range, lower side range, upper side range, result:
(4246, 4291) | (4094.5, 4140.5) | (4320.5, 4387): 0.22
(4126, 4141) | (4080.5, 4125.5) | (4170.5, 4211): 0.06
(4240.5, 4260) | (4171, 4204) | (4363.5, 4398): 0.04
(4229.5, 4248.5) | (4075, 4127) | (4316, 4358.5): 0.17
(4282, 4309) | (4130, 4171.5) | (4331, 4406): 0.33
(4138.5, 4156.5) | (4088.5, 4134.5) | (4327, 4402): 0.17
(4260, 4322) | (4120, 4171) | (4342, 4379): 0.27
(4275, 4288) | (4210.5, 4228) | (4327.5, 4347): 0.08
